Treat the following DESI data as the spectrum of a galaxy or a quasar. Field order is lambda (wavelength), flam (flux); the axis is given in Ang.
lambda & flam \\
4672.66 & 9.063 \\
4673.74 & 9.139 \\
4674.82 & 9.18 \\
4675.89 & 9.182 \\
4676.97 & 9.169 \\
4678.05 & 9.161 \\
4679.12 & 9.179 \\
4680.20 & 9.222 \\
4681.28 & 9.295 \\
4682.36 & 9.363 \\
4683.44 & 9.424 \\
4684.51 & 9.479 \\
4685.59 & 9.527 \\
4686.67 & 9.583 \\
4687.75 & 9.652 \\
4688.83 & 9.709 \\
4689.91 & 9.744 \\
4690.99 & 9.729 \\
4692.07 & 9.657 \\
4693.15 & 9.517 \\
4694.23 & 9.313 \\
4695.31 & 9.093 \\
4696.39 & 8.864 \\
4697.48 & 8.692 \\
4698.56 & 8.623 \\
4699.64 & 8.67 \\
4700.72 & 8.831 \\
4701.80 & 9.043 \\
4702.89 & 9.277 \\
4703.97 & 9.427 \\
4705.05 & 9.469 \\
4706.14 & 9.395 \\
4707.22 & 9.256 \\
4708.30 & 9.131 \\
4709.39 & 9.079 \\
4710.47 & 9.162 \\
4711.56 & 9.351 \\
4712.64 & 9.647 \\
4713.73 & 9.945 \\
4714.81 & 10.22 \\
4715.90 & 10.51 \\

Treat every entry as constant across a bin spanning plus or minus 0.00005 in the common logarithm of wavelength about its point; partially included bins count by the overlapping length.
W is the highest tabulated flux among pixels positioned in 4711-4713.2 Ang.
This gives 9.647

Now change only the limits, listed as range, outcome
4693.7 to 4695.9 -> 9.313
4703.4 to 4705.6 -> 9.469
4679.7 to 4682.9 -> 9.363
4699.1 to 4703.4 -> 9.277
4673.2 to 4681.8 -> 9.295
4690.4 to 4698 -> 9.729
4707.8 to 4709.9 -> 9.131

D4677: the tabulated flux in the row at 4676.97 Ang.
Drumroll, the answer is 9.169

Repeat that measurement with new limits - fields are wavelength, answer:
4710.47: 9.162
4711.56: 9.351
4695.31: 9.093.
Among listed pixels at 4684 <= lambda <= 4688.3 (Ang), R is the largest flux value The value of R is 9.652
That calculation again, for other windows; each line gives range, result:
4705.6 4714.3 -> 9.945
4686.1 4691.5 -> 9.744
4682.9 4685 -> 9.479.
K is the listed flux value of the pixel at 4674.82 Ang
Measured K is 9.18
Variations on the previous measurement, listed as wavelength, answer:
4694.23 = 9.313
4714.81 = 10.22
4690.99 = 9.729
